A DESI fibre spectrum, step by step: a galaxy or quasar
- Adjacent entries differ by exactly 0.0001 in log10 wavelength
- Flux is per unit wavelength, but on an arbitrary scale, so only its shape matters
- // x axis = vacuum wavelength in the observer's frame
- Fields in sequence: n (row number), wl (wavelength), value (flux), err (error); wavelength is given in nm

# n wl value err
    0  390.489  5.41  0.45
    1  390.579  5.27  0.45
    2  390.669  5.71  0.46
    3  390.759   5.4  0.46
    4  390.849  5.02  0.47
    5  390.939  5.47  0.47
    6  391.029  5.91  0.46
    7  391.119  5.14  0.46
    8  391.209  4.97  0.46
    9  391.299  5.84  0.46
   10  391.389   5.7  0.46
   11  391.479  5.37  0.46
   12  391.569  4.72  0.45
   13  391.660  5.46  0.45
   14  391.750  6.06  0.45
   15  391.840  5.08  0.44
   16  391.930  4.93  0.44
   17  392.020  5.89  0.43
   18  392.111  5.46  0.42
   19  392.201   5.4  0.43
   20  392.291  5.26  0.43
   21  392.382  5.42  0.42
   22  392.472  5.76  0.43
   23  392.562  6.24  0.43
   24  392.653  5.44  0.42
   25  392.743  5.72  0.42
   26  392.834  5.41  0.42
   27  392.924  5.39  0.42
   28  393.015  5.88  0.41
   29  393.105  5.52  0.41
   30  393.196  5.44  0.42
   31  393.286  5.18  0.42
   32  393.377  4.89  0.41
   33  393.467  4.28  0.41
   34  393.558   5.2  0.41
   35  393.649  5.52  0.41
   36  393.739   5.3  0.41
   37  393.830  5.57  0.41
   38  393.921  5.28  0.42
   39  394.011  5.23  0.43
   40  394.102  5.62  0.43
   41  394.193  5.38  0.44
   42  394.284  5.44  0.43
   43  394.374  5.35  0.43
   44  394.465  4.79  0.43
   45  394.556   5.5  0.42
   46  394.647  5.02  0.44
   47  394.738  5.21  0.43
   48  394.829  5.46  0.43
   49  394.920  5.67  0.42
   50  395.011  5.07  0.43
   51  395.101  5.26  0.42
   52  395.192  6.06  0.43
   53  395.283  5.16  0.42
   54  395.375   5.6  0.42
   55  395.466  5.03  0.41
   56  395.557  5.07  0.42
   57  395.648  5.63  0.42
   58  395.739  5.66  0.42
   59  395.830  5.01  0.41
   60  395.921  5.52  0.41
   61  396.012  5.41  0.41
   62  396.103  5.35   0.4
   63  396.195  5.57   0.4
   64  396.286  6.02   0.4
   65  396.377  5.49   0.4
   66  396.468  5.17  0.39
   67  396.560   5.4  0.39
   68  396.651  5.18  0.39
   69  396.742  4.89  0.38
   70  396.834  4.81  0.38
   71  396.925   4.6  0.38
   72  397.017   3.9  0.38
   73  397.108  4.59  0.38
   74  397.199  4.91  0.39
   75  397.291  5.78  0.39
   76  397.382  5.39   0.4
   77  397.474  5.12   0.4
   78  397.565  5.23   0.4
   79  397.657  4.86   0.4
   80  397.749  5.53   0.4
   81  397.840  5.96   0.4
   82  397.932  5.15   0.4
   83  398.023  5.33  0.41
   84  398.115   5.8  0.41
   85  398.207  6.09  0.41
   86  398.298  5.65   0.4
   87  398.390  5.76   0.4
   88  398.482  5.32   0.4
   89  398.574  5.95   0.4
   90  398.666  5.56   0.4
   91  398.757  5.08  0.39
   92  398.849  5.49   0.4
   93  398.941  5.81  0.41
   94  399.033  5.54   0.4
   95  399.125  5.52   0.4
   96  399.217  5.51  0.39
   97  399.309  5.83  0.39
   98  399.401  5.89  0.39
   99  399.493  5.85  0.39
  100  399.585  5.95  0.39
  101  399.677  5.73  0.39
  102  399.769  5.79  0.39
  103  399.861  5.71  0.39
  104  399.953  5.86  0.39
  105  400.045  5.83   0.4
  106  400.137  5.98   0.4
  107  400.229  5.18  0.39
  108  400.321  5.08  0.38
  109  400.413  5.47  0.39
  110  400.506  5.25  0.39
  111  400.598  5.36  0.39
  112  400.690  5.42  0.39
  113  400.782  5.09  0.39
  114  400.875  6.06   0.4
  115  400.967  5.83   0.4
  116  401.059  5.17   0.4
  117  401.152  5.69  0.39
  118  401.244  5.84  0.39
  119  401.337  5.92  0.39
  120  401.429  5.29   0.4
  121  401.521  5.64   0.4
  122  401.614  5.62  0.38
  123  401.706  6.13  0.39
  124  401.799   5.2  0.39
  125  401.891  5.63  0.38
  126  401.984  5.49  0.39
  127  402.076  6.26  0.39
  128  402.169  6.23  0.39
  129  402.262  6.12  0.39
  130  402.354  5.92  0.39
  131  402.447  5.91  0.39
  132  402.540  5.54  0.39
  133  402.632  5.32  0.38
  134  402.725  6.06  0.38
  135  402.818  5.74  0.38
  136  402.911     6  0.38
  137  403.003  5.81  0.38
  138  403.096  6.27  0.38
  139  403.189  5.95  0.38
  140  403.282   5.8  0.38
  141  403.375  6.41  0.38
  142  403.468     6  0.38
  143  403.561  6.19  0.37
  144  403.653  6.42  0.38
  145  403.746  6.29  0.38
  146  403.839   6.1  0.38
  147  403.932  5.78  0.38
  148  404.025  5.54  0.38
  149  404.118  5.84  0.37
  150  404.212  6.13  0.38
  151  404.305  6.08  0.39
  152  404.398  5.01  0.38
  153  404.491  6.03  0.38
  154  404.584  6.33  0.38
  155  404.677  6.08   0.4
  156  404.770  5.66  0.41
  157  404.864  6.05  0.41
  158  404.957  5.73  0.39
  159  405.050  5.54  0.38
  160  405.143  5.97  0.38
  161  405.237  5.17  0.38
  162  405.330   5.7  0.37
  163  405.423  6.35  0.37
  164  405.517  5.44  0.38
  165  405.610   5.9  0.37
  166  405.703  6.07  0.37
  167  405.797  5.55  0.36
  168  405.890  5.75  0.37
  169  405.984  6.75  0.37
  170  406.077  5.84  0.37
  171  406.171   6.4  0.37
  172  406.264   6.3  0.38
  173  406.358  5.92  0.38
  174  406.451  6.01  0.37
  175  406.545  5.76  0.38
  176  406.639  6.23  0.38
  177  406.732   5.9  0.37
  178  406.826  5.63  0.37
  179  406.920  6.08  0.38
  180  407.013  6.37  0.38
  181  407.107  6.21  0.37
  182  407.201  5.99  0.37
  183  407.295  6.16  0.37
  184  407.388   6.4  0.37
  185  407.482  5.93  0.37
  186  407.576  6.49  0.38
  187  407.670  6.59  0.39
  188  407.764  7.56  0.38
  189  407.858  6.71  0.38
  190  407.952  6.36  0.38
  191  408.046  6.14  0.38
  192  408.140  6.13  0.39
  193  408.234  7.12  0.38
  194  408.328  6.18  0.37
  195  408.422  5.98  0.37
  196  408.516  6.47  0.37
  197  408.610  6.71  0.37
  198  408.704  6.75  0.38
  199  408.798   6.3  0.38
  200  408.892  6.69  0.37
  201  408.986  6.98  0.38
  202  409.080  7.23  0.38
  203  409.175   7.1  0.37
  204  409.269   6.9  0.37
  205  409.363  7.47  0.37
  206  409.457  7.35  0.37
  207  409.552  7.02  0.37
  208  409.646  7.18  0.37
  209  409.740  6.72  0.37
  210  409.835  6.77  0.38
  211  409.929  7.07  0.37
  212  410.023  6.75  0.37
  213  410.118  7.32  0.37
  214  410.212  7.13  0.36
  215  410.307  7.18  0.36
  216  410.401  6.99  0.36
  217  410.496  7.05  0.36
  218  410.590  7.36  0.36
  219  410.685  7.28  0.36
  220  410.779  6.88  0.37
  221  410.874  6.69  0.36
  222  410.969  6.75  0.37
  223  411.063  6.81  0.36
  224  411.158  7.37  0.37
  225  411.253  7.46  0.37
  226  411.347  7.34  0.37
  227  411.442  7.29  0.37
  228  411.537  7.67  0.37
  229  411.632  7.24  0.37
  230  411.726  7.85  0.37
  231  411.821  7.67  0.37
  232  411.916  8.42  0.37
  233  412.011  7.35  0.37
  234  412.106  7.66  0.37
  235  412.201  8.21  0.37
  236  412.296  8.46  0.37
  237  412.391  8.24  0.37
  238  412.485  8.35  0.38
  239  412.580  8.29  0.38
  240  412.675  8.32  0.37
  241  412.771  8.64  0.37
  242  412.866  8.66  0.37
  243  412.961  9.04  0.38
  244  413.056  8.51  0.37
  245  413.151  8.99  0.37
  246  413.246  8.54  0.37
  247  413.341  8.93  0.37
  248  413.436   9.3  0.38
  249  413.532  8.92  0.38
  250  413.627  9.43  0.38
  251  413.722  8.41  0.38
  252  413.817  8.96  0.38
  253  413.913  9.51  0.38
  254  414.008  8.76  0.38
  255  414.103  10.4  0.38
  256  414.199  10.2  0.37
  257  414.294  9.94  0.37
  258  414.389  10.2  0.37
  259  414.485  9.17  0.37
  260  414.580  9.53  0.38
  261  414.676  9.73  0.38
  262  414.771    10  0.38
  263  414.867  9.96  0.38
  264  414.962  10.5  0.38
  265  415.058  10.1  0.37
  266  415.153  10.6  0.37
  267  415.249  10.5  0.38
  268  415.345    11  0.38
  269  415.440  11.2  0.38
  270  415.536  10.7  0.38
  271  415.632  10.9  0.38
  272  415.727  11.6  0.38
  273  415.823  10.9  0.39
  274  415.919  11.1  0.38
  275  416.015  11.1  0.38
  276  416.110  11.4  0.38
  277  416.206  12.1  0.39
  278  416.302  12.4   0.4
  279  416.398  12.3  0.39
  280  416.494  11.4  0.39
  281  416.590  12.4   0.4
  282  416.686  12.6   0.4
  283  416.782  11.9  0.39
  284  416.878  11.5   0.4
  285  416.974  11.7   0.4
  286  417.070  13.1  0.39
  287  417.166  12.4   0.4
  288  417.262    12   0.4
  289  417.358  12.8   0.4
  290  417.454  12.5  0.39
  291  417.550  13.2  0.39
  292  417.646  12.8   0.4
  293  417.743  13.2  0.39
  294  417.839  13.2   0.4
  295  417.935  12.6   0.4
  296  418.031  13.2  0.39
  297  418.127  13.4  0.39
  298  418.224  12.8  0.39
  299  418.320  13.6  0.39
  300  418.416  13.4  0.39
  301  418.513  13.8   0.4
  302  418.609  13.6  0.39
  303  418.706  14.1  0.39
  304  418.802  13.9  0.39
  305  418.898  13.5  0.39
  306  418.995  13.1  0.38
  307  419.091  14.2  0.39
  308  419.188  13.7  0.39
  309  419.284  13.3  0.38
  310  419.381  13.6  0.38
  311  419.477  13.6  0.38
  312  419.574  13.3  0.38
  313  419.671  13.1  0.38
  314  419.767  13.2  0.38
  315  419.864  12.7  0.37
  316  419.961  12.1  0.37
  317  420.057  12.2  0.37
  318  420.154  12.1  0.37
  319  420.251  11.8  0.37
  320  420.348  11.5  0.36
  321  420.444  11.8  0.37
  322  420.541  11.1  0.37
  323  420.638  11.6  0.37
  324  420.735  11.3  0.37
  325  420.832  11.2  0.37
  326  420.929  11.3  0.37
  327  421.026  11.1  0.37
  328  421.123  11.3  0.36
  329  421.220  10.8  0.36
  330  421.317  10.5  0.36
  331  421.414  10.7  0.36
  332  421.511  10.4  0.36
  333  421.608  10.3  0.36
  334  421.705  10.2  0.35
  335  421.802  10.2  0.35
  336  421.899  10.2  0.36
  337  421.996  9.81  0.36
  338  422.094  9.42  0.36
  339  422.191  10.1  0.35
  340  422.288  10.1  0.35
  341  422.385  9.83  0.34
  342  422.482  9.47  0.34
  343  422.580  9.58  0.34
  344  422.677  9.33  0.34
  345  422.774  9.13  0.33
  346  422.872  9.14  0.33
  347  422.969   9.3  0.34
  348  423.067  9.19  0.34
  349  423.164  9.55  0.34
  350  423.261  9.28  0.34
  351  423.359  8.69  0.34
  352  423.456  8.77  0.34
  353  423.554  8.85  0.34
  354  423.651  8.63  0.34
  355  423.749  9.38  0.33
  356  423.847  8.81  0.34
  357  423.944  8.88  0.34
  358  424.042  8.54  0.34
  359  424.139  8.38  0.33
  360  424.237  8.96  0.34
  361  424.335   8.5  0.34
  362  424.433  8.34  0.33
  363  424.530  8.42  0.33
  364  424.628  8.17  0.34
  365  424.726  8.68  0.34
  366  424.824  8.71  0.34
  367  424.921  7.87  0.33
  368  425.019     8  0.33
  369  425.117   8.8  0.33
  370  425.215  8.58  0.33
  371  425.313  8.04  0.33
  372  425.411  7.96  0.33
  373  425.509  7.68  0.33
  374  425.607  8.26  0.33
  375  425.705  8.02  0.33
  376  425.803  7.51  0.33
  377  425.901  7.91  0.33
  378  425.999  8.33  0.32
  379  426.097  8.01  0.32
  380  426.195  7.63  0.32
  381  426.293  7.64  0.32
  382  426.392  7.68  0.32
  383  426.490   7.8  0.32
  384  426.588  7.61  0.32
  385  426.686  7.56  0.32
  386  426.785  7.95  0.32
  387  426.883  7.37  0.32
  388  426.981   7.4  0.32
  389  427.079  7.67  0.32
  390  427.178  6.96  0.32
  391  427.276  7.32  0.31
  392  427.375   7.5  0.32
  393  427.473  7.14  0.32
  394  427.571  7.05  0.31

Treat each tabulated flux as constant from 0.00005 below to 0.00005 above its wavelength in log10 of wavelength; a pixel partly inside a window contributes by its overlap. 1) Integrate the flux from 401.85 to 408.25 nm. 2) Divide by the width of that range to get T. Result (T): 6.03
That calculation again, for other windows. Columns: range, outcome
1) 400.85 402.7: 5.74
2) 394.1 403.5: 5.53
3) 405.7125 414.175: 7.24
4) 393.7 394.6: 5.34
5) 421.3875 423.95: 9.53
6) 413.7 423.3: 11.4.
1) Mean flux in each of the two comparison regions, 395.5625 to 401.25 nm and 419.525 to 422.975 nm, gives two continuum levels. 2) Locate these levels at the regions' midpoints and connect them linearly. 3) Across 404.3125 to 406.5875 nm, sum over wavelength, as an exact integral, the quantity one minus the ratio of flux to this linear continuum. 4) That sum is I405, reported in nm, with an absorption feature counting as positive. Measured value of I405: 0.39 nm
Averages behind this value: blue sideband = 5.45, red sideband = 10.9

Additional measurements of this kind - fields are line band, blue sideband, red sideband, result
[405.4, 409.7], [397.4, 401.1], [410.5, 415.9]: 0.649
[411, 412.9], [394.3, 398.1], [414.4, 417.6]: 0.423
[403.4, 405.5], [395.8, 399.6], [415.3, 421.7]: 0.469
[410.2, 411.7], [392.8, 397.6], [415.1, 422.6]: 0.391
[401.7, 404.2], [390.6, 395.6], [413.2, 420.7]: 0.645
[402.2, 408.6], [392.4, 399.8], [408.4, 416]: 0.949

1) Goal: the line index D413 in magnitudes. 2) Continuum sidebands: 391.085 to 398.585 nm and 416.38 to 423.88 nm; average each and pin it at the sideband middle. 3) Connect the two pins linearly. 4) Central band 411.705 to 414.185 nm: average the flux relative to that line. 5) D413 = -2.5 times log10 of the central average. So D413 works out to 0.136 mag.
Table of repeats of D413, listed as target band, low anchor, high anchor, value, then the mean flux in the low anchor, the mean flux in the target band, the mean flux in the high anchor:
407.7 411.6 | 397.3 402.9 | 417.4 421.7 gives 0.28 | 5.63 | 6.93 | 12.5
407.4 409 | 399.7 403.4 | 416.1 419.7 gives 0.31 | 5.72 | 6.52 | 12.9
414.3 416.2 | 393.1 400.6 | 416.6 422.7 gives 0.02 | 5.39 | 10.6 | 12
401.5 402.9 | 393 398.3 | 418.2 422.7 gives 0.21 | 5.3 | 5.79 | 11.8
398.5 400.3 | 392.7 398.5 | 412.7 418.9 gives 0.13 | 5.32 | 5.67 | 11.2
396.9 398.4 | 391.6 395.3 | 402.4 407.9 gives 0.07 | 5.39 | 5.27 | 6.01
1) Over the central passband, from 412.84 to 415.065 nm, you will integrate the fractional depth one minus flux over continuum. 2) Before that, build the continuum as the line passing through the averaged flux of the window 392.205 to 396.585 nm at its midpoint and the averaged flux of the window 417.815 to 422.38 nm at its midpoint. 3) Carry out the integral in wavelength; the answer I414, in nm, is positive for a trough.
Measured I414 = 0.23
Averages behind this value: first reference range 5.39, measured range 9.4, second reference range 12.1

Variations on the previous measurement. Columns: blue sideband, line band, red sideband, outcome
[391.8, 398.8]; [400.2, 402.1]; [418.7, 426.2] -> 0.25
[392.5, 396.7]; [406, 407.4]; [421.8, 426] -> 0.15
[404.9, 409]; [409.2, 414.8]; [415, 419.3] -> 0.70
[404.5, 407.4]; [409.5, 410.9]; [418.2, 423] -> 0.11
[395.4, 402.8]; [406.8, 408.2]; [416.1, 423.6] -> 0.29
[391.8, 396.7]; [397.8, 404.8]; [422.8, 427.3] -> 0.34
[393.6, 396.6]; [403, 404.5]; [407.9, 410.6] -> 0.07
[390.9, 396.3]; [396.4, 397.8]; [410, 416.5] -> 0.23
